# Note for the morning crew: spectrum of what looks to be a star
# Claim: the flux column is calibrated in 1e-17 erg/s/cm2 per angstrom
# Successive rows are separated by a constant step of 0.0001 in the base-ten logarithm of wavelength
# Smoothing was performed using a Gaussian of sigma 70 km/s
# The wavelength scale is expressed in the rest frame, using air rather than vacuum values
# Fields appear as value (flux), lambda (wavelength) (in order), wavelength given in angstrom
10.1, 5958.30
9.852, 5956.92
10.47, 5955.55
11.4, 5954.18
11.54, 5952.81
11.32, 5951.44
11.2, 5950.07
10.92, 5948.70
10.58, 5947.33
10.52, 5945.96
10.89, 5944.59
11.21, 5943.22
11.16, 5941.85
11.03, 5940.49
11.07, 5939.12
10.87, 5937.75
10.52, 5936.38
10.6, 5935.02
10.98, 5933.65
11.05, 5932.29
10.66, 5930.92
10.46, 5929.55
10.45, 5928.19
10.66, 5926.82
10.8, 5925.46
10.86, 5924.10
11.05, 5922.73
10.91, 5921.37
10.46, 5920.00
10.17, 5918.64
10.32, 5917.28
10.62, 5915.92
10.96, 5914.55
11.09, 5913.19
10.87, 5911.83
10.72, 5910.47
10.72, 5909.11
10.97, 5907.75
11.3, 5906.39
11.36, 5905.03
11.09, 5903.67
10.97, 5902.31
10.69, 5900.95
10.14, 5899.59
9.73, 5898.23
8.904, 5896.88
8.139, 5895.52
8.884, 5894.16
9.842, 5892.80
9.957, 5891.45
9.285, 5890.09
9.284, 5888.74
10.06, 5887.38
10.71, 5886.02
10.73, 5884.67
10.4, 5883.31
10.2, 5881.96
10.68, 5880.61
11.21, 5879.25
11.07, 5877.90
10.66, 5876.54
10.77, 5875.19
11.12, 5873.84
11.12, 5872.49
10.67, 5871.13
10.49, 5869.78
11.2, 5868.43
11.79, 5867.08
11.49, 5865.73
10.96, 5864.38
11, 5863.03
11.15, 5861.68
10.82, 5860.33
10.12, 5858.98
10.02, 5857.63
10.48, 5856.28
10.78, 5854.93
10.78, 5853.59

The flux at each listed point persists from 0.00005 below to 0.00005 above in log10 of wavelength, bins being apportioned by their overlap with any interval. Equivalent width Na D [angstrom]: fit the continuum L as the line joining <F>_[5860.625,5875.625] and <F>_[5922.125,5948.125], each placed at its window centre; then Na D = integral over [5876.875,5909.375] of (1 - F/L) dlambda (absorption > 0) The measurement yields 2.1 angstrom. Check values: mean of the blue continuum 11.1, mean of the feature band 10.3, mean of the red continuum 10.8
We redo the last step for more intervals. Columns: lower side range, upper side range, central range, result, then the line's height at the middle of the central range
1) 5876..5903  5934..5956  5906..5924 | -0.5 angstrom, 10.5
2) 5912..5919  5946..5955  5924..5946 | 0.2 angstrom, 10.9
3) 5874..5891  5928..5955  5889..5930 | 1.0 angstrom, 10.7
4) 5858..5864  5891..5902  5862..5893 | -1.4 angstrom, 10.2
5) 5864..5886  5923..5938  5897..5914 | 0.1 angstrom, 10.8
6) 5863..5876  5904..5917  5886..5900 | 1.9 angstrom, 11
